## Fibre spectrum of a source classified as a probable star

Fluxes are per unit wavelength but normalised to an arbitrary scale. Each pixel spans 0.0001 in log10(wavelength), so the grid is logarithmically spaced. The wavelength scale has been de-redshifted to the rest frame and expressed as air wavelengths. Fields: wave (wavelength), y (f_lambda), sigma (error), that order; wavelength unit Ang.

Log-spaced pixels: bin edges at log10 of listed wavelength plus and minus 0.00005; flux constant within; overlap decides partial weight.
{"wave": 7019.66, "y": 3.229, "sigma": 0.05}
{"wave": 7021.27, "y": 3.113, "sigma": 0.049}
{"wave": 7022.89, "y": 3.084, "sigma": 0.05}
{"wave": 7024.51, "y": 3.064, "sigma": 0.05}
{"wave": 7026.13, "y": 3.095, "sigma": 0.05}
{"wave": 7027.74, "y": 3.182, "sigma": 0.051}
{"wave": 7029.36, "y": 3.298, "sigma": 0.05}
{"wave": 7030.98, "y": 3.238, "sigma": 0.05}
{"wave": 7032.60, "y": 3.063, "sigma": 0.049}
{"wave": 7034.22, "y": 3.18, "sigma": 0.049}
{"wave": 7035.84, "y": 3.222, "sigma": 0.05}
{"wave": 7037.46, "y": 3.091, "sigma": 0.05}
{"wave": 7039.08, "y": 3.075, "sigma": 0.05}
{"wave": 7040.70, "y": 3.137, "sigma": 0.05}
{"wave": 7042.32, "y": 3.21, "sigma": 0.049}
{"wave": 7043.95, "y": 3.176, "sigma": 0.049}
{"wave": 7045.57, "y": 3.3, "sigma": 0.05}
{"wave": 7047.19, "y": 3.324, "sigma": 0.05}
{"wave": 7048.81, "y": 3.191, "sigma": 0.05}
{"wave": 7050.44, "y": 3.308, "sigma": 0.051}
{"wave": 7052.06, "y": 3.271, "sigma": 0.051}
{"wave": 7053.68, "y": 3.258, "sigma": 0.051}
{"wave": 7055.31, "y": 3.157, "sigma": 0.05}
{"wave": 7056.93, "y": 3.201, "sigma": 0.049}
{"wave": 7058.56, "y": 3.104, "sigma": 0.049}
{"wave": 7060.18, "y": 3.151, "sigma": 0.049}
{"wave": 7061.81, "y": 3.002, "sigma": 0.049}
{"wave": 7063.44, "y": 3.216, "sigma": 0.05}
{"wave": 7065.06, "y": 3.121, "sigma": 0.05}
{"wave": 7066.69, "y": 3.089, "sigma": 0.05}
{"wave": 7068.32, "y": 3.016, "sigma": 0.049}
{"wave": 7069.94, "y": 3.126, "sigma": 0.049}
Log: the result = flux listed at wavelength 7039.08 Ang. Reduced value 3.075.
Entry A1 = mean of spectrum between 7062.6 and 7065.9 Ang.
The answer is 3.17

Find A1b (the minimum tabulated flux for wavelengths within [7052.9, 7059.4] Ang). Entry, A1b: 3.104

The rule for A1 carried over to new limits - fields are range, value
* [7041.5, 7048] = 3.25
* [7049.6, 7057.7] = 3.24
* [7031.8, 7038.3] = 3.14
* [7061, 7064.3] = 3.11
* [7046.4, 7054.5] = 3.27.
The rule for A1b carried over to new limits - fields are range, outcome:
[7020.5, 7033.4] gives 3.063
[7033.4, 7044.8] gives 3.075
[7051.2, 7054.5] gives 3.258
